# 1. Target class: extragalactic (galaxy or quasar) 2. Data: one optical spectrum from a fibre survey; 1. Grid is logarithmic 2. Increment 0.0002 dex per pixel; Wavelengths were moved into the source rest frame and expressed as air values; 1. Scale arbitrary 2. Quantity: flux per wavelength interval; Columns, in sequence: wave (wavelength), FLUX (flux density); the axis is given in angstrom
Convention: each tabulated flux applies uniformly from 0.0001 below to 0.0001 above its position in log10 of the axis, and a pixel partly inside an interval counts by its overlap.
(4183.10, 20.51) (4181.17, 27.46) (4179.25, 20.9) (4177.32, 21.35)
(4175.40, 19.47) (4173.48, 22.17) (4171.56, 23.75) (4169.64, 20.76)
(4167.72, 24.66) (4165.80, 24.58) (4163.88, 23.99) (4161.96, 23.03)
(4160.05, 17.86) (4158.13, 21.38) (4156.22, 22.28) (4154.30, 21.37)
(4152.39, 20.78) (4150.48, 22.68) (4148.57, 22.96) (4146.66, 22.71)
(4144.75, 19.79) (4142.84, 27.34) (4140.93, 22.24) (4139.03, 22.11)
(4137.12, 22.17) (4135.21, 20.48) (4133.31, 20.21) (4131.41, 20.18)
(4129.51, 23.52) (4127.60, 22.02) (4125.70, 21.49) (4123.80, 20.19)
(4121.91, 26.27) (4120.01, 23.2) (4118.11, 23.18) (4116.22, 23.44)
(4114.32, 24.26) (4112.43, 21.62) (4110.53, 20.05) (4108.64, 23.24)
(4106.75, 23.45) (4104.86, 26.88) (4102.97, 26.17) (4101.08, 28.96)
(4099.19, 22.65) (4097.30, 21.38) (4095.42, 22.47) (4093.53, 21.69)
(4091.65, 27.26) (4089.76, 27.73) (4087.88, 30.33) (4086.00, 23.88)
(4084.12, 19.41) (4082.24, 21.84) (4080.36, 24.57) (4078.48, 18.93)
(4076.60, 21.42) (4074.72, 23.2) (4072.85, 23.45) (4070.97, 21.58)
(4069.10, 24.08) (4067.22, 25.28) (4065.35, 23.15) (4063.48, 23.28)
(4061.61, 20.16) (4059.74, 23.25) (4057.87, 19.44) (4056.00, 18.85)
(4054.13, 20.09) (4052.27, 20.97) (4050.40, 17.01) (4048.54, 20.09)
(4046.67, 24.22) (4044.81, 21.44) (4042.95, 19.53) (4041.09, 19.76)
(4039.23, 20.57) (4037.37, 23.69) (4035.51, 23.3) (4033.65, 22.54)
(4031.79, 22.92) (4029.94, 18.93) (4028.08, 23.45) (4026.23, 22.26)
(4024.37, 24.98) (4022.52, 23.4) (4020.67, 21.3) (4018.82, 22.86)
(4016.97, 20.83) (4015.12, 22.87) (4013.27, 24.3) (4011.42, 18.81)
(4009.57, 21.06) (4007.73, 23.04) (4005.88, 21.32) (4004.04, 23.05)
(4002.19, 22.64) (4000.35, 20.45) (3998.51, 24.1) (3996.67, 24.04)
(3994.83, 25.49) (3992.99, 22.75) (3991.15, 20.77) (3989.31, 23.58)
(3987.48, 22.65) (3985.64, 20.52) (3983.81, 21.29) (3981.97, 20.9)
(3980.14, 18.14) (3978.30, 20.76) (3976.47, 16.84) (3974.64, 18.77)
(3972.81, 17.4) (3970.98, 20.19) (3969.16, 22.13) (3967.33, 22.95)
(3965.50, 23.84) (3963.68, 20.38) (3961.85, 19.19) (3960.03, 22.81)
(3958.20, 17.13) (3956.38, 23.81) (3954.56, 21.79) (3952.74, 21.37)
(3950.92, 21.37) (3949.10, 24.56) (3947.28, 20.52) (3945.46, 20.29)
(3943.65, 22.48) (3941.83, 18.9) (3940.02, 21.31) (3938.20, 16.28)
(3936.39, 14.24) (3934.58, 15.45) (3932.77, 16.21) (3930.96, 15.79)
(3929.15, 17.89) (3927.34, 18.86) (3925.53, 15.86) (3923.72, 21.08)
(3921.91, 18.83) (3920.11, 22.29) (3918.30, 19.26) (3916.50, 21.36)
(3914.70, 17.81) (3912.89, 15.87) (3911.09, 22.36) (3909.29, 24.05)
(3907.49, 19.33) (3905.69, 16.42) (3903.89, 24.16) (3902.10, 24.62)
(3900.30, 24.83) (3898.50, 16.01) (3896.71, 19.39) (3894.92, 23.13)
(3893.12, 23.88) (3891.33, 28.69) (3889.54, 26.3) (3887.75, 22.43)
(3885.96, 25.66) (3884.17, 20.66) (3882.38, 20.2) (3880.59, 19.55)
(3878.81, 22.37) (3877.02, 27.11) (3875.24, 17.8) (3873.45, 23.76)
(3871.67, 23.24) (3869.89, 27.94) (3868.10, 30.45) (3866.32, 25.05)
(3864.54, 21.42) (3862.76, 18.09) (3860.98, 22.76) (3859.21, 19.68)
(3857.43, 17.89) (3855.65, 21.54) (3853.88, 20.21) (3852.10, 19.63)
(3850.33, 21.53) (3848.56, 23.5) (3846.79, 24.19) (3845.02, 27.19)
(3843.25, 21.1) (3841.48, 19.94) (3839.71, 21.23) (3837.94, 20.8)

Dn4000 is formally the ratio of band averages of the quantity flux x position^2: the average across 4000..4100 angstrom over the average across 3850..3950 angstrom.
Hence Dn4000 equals 1.14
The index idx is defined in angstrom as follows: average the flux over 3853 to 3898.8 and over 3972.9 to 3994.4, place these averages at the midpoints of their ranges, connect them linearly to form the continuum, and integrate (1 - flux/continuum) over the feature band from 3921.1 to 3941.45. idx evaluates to 3.9 angstrom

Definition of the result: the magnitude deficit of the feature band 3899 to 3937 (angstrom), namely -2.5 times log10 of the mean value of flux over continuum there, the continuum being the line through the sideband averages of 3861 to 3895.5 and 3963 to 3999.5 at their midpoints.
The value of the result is 0.17 mag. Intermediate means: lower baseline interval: 23.5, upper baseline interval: 21.4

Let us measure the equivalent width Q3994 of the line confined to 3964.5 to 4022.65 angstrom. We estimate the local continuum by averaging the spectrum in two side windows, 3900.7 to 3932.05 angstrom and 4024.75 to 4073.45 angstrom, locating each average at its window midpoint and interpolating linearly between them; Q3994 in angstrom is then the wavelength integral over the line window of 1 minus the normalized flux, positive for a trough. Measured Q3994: -2.03 angstrom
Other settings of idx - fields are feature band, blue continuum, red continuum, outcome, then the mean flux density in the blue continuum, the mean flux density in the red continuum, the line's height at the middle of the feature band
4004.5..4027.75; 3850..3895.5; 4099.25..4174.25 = 0.5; 22.7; 22.8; 22.7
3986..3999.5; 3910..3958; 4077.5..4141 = -1.6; 19.4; 23.2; 20.7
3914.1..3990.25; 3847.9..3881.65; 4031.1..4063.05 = 6.1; 22.3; 21.1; 21.7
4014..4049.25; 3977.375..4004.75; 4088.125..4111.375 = 1.4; 22.1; 24.5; 23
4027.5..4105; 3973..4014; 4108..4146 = -2.1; 21.5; 22.3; 22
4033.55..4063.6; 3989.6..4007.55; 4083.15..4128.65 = 2.9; 22.8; 23.8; 23.2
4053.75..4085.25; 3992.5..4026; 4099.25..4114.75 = 2.3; 22.6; 24.2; 23.6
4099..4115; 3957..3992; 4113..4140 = -1.5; 20.6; 22.3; 22.1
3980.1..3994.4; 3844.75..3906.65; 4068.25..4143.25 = 0.7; 22.6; 23.2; 22.9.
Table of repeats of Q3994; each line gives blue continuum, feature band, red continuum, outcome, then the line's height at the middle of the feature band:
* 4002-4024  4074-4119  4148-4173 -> -2.88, 22.2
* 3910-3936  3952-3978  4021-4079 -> -1.42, 19.6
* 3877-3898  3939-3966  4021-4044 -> 1.59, 22.6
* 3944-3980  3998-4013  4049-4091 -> -0.29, 21.4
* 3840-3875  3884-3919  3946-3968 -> 0.40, 22.1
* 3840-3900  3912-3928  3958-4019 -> 2.19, 22.1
